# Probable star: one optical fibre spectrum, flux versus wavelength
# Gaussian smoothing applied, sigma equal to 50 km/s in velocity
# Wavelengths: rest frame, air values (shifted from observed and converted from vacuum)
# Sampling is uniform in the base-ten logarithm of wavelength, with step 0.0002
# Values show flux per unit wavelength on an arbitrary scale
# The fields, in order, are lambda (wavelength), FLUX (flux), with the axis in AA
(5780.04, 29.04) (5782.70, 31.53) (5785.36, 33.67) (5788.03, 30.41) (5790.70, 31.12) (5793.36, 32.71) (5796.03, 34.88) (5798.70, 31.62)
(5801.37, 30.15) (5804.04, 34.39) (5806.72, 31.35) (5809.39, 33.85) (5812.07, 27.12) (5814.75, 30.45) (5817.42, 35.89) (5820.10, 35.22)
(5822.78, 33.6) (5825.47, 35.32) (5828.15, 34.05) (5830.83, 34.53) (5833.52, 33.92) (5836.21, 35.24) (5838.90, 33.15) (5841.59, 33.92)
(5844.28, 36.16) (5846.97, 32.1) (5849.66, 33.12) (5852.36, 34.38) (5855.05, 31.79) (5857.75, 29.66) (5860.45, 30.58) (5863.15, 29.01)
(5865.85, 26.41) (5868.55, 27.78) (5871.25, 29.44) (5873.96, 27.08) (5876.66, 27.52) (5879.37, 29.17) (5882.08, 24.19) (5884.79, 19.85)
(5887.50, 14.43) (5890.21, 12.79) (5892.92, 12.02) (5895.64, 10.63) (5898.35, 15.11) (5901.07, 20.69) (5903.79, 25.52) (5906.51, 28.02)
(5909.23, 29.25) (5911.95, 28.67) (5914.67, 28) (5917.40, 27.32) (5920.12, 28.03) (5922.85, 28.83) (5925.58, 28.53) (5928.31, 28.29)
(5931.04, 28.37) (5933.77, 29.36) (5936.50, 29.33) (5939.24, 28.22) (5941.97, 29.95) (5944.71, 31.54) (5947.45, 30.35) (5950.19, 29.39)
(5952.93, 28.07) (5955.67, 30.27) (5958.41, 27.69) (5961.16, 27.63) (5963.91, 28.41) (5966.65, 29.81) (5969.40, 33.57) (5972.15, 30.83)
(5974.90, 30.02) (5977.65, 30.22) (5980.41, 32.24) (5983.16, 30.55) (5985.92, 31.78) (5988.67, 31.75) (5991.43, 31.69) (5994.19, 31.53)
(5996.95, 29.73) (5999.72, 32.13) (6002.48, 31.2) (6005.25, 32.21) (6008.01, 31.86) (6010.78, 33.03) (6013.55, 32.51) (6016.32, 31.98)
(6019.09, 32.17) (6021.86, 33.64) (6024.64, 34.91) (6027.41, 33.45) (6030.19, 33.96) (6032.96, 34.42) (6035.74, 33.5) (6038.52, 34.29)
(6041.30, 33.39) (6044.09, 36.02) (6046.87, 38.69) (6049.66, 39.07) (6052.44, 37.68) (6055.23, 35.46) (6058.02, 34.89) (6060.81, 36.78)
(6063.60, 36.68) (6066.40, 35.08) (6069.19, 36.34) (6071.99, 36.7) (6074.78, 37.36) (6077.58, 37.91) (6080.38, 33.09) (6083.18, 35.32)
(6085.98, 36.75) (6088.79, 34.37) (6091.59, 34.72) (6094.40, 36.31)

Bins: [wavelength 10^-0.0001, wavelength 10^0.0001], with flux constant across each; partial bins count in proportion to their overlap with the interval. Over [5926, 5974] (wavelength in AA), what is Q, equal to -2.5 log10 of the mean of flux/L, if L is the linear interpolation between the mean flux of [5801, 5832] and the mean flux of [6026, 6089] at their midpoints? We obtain 0.17 mag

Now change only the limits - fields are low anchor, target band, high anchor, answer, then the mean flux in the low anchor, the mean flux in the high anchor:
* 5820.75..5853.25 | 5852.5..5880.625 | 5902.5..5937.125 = 0.11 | 34.1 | 28.3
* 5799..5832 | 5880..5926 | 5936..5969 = 0.34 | 32.9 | 29.3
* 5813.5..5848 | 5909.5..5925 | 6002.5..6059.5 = 0.21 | 34.1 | 34.3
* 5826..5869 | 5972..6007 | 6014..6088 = 0.11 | 32.4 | 35.3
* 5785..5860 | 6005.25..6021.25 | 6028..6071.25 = 0.09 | 33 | 35.7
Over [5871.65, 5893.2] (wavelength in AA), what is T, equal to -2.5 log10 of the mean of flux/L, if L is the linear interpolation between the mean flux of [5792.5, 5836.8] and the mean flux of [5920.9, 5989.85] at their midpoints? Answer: 0.41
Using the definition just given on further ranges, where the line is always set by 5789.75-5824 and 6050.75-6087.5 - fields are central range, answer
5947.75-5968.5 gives 0.19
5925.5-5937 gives 0.19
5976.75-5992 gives 0.12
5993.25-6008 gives 0.12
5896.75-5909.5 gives 0.42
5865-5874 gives 0.20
